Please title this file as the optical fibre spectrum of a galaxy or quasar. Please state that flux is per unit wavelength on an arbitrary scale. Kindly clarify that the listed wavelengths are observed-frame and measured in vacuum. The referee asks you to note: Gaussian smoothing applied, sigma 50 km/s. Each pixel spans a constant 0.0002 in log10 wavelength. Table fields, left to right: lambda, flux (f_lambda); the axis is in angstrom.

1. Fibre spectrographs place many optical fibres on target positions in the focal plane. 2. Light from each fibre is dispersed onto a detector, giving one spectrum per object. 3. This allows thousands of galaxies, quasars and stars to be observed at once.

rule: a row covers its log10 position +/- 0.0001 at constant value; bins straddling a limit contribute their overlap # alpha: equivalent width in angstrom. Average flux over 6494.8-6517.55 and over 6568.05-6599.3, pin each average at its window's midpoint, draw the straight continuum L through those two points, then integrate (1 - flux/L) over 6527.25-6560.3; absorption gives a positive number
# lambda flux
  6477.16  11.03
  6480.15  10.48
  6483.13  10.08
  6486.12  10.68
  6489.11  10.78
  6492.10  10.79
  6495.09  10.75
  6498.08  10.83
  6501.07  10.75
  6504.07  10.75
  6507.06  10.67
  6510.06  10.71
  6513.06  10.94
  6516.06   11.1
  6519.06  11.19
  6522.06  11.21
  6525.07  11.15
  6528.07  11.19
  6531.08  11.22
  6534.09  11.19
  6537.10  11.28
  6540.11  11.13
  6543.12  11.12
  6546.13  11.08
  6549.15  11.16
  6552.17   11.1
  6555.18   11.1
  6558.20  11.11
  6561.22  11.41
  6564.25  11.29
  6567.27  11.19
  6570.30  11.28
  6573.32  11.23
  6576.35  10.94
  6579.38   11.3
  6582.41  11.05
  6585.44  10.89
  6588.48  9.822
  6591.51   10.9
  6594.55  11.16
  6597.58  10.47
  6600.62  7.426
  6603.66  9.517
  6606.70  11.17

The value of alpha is -0.9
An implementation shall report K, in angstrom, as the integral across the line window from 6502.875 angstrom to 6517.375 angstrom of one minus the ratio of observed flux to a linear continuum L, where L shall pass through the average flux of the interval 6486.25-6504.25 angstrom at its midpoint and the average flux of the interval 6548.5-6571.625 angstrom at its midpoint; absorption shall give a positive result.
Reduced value 0.05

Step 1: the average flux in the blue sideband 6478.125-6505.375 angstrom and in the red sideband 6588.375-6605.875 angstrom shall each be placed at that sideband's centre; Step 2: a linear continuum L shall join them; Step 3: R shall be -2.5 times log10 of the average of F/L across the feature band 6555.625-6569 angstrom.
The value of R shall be -0.107 mag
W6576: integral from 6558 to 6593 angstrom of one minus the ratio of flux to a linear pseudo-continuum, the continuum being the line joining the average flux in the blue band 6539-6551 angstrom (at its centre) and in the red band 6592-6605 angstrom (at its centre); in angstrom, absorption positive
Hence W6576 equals -2.3 angstrom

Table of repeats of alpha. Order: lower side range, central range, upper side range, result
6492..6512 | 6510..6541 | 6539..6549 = -0.5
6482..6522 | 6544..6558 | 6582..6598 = -0.5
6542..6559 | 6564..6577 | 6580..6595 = -0.3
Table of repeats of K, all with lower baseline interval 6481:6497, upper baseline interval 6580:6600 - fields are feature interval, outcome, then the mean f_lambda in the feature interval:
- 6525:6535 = -0.55 angstrom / 11.2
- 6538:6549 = -0.54 angstrom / 11.1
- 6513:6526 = -0.64 angstrom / 11.1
